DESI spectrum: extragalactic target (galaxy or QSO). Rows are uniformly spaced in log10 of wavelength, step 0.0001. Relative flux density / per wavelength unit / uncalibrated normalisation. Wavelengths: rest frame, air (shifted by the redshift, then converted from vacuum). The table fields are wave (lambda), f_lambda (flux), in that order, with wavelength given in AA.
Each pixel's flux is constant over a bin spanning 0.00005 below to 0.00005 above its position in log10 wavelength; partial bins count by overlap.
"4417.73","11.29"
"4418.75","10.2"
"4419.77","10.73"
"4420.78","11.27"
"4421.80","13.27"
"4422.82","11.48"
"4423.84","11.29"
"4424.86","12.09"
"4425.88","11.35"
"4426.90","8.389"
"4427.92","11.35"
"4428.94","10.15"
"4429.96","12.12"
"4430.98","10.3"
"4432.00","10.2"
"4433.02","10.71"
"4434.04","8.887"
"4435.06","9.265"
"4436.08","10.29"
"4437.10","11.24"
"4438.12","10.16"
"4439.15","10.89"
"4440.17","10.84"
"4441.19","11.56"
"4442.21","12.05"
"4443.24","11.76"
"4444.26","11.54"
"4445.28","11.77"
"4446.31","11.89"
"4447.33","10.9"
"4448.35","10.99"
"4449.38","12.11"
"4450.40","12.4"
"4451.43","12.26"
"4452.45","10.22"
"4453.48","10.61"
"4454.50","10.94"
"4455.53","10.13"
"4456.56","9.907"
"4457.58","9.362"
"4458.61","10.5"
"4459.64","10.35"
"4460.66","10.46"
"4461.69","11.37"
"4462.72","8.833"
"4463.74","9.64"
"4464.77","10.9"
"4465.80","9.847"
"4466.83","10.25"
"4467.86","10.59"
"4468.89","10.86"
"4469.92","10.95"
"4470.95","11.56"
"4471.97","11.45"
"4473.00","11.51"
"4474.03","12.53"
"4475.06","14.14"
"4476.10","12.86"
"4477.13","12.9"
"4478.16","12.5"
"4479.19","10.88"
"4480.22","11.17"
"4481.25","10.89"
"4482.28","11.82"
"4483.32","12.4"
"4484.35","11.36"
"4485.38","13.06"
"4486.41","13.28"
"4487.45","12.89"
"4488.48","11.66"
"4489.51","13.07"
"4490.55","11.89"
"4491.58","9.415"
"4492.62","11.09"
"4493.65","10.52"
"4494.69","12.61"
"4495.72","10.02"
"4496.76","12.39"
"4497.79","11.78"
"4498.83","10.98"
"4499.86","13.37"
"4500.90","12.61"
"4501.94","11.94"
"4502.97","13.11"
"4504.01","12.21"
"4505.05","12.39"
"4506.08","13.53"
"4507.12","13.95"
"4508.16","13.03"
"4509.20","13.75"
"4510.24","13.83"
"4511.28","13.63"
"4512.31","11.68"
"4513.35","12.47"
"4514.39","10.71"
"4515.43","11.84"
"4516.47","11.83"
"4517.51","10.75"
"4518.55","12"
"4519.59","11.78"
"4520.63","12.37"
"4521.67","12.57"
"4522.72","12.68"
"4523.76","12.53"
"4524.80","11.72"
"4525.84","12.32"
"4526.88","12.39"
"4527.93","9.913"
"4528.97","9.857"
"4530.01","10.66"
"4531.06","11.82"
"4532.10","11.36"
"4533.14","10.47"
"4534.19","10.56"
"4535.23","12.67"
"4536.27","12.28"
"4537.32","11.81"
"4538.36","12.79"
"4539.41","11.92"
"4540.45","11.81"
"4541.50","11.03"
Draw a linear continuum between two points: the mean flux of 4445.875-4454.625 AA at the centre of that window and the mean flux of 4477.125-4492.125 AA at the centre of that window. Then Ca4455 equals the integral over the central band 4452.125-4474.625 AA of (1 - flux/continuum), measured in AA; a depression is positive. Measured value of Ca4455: 1.9 AA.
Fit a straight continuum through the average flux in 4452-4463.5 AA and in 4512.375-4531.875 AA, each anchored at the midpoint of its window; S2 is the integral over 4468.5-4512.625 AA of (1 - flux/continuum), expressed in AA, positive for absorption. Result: -4.89 AA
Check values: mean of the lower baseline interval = 10.2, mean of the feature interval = 12.2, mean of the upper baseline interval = 11.7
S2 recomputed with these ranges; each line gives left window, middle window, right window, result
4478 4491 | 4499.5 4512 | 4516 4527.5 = -1.06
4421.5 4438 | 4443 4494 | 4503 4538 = -0.12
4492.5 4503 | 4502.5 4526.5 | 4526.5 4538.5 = -1.80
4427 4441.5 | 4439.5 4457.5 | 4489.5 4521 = -0.70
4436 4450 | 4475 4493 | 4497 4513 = 0.38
